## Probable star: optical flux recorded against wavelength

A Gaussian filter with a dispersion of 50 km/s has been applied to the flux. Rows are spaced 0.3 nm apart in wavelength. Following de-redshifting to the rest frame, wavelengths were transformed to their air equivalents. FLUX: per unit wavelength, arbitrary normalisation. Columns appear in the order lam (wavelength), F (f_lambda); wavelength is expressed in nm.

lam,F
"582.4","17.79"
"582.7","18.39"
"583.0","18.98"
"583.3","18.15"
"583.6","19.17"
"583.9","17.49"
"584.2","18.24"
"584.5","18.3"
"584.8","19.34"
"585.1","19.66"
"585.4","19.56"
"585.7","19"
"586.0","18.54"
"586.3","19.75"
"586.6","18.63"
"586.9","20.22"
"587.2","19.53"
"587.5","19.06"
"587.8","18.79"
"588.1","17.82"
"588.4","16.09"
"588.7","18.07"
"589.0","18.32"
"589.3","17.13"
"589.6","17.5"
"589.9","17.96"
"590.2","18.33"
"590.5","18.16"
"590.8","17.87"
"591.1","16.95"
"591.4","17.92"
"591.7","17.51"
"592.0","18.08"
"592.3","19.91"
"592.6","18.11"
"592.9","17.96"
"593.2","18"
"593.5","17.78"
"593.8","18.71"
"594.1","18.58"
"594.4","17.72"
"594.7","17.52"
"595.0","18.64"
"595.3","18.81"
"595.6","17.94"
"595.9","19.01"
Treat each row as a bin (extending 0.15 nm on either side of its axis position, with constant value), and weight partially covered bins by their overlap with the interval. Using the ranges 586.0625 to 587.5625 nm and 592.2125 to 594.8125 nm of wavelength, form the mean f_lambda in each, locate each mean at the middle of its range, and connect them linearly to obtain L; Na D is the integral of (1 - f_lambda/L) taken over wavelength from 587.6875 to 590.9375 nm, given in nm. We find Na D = 0.20 nm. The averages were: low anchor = 19.4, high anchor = 18.2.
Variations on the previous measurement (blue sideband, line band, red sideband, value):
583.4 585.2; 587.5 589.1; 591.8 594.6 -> 0.05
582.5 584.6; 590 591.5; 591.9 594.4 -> 0.04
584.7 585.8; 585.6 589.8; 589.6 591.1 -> 0.06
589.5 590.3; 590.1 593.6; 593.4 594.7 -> 0.00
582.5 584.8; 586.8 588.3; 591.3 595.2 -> -0.05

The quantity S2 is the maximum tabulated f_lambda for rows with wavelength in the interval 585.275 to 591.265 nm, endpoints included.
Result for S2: 20.22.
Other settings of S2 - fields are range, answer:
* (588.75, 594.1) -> 19.91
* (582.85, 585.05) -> 19.34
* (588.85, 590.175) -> 18.32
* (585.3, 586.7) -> 19.75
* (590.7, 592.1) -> 18.08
